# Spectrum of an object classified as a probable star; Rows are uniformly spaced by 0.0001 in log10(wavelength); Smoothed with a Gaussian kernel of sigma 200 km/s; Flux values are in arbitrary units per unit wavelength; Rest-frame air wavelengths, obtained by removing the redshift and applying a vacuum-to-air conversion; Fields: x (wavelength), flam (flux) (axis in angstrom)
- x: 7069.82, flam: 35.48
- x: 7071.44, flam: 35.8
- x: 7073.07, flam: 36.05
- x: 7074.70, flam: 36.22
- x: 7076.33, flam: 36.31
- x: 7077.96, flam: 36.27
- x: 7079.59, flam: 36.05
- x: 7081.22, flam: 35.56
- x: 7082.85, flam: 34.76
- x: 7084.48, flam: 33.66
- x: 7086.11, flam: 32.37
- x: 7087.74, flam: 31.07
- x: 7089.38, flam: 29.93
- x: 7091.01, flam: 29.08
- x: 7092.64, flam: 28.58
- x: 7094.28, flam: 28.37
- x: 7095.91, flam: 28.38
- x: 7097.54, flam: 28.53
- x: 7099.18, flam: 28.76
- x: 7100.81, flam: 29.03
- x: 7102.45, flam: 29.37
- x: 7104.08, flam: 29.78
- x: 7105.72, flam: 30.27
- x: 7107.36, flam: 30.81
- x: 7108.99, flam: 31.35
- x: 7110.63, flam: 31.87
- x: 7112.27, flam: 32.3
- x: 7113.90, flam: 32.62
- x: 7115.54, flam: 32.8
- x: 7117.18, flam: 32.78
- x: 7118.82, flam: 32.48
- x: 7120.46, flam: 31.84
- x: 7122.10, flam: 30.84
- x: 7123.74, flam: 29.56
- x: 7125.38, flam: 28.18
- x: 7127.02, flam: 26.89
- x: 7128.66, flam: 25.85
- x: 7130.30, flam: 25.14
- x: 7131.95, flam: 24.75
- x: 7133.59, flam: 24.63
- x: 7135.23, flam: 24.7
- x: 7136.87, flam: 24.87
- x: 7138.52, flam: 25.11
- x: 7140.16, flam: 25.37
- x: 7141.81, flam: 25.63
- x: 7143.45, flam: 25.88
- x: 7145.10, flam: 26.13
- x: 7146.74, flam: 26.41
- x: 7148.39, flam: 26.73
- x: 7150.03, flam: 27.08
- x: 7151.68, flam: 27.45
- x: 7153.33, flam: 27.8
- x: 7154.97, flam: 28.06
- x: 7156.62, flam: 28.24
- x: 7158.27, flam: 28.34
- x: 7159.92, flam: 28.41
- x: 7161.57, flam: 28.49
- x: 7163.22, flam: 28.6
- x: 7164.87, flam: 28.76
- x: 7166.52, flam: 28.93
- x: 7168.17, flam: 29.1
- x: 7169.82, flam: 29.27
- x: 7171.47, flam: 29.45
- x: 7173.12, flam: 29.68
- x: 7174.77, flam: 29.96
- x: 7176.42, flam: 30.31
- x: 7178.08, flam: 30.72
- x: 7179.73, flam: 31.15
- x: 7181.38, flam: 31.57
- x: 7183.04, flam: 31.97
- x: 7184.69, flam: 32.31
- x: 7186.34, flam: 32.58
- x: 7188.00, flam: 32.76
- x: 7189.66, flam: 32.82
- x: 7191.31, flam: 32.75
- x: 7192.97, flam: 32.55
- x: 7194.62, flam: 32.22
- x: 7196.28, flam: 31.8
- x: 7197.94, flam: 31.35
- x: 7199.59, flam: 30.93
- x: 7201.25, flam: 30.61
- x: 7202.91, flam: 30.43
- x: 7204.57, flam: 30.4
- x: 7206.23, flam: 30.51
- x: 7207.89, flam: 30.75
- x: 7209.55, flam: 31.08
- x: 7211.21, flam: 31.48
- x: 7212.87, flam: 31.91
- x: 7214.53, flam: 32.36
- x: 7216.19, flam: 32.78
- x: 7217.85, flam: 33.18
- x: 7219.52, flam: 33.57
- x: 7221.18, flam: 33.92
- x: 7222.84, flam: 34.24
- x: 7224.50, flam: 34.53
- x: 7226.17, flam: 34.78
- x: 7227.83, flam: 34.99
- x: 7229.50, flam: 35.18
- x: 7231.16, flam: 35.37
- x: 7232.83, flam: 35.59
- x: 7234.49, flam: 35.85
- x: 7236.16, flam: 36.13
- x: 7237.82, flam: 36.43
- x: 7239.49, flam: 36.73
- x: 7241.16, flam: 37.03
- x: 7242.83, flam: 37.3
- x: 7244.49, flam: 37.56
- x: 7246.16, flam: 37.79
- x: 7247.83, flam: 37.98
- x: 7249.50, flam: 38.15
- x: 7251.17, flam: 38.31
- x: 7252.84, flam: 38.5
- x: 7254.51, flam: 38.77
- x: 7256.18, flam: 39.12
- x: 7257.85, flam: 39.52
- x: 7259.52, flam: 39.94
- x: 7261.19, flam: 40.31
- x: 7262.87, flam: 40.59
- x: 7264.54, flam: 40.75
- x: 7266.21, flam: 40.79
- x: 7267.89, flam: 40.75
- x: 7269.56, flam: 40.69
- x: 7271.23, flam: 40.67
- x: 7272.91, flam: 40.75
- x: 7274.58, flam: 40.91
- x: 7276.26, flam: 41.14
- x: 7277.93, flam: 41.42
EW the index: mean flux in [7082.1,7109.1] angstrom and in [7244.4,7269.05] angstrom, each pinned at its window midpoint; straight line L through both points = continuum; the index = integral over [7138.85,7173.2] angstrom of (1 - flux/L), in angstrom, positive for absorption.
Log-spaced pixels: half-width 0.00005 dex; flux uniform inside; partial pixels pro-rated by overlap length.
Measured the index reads 6.04 angstrom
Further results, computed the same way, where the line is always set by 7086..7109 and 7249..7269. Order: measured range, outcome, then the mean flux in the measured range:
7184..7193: 0.67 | 32.6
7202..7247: 4.08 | 34.1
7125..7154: 5.59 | 26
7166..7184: 2.19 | 30.2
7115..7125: -0.18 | 31.5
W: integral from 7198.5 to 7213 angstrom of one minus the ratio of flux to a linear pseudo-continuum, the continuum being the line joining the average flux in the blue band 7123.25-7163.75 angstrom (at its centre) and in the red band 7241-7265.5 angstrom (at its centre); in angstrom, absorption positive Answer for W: 1.2 angstrom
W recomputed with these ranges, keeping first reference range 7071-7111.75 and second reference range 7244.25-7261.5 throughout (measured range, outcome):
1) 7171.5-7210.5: 5.2 angstrom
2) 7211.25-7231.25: 1.9 angstrom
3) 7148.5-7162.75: 2.7 angstrom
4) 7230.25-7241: 0.5 angstrom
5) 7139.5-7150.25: 2.5 angstrom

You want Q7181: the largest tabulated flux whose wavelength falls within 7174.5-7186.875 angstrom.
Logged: 32.58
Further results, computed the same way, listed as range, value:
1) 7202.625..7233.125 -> 35.59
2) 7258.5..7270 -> 40.79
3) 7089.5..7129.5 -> 32.8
